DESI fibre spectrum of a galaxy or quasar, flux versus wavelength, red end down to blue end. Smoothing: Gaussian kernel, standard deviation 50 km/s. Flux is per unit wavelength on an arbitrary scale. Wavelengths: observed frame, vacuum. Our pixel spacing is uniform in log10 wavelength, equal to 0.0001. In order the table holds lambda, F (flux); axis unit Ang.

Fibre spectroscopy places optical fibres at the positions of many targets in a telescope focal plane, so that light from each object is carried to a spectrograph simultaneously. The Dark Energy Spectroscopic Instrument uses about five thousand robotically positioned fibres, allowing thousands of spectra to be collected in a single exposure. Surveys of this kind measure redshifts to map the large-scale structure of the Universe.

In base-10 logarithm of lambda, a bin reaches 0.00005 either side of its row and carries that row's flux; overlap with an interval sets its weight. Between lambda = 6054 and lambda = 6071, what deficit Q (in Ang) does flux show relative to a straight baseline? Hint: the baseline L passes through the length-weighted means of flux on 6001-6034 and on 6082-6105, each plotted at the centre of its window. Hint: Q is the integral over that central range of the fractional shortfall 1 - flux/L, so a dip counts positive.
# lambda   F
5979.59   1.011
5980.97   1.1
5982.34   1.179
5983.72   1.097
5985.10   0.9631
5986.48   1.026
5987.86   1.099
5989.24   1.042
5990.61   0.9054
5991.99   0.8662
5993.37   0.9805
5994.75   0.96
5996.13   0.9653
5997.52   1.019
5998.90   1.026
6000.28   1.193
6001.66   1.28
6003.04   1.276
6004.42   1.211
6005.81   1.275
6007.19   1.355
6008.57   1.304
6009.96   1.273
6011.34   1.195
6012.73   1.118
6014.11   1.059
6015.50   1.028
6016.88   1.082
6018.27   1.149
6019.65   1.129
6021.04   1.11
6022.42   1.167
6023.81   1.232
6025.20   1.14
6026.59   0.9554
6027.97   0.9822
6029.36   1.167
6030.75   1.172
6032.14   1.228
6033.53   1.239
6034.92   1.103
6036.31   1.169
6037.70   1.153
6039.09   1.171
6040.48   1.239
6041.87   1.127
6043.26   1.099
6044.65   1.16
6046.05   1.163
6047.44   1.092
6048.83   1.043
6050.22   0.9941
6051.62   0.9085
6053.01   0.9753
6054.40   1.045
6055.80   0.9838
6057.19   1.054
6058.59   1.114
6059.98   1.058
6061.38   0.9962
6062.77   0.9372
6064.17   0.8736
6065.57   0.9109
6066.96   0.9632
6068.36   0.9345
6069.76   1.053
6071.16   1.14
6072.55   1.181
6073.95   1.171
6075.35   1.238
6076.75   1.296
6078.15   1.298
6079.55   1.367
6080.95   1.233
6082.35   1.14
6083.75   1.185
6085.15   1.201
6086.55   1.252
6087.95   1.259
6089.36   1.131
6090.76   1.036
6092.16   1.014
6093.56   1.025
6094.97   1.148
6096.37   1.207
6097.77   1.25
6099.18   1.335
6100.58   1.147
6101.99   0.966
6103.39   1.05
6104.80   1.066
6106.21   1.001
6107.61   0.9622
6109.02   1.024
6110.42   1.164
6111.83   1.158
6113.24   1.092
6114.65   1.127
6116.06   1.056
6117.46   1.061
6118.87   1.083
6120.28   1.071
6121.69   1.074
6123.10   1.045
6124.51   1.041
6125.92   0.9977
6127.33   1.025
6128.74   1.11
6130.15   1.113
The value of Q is 2.3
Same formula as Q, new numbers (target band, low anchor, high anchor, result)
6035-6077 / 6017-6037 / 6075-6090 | 4.1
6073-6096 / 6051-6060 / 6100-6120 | -3.1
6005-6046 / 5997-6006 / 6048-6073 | -1.8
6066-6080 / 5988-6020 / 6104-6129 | -0.9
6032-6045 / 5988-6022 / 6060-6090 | -0.5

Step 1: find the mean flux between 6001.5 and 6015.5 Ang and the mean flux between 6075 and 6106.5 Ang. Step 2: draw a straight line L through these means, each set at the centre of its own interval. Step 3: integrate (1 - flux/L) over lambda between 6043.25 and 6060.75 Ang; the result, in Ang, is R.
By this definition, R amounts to 2.09 Ang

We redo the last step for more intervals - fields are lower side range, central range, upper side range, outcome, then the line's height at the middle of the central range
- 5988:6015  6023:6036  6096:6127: -0.3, 1.11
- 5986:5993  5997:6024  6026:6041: -2.9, 1.06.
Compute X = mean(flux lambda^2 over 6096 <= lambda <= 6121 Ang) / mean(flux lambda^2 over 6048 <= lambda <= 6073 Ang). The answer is 1.11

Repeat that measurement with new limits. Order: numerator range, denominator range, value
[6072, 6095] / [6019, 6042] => 1.05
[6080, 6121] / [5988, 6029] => 1.04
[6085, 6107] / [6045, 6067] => 1.13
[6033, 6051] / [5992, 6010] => 1.00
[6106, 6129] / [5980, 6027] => 1.00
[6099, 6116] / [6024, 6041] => 0.97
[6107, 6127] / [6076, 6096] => 0.91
